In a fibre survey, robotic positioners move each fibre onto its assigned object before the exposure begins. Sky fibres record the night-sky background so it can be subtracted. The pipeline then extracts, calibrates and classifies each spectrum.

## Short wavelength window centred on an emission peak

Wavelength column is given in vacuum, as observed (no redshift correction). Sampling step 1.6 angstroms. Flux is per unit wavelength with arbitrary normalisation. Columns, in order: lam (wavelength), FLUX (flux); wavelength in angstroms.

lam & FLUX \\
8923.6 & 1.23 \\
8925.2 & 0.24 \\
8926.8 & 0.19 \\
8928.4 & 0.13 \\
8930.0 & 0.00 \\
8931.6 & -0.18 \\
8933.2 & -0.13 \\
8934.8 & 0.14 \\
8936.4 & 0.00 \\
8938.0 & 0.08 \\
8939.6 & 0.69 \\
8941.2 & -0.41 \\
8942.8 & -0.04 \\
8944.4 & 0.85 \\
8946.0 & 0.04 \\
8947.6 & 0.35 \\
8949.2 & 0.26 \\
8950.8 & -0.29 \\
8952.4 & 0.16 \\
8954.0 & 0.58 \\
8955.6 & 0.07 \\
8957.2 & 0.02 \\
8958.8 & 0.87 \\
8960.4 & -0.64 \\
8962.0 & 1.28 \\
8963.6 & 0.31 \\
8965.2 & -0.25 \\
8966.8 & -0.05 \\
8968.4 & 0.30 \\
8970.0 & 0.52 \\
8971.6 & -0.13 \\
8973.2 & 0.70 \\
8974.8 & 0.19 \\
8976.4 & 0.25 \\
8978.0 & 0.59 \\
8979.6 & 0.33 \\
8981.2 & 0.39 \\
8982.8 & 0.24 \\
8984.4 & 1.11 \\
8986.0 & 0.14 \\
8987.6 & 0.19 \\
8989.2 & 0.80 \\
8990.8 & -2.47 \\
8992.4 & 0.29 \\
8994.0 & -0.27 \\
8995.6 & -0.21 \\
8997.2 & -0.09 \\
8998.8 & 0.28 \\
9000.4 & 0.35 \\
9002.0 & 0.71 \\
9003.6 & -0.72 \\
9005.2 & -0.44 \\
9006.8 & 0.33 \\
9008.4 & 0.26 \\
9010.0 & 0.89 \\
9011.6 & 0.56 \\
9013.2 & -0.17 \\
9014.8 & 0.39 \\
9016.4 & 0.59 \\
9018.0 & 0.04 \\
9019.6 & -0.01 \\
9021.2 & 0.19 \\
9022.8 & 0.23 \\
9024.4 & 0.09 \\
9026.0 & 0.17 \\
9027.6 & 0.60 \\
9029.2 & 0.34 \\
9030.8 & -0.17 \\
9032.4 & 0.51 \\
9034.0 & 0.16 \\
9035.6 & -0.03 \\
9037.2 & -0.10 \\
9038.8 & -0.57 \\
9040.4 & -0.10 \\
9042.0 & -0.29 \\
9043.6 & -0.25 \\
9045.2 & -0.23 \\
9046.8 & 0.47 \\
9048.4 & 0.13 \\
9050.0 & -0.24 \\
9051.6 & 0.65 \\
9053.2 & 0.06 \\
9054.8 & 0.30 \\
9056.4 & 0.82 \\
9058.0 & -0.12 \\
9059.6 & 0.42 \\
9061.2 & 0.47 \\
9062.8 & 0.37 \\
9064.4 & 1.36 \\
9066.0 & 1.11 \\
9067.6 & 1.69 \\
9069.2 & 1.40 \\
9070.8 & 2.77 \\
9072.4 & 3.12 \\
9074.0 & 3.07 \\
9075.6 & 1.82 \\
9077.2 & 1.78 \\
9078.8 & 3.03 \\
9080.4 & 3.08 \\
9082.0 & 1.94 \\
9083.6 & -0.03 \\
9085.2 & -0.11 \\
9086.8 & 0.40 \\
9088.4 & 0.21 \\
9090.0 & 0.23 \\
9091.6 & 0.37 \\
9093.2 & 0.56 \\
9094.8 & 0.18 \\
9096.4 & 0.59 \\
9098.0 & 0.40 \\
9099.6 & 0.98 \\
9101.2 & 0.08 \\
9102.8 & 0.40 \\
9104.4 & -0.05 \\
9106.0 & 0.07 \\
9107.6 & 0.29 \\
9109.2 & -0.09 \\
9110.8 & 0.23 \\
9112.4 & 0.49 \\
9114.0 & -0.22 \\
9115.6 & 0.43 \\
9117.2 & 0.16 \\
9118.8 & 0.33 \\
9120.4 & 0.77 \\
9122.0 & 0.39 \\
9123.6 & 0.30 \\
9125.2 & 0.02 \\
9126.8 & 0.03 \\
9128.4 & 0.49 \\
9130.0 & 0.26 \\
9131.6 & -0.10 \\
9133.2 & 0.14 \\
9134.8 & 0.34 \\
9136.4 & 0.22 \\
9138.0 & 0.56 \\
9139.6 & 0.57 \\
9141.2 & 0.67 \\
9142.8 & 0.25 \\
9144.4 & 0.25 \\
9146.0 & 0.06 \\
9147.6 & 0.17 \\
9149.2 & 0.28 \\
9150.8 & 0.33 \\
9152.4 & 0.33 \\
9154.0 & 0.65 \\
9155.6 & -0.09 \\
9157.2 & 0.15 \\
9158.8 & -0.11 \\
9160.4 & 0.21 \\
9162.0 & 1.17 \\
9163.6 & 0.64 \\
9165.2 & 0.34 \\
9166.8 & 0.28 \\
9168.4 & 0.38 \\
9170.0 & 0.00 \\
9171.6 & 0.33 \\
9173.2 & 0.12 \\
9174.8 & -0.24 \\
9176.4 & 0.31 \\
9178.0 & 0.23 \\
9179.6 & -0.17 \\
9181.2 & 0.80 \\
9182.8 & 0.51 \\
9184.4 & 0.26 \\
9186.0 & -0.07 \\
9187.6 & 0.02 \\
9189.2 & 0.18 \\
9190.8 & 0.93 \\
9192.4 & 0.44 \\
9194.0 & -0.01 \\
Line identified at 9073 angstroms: [O II] 3727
